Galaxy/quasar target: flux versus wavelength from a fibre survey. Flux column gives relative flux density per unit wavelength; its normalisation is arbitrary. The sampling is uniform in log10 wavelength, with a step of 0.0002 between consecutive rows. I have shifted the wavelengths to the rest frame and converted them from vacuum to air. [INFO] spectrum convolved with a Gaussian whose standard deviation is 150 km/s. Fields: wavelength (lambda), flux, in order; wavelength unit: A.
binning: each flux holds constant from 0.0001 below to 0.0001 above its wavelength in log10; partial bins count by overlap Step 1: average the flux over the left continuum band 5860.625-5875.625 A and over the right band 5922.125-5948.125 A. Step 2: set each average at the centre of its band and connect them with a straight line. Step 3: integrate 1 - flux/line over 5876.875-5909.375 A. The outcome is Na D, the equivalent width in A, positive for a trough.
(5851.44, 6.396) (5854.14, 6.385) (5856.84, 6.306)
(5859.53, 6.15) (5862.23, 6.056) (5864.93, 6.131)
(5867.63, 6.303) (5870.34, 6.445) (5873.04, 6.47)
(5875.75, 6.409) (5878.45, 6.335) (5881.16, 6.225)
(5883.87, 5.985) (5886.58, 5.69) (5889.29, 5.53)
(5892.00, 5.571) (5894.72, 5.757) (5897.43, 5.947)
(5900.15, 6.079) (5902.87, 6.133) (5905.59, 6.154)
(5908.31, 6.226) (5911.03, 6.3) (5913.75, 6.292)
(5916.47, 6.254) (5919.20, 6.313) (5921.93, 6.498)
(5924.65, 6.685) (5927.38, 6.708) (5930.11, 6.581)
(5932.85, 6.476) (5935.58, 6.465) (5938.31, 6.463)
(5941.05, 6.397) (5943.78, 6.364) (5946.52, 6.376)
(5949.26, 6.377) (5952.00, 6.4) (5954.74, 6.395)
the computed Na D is 2.0 A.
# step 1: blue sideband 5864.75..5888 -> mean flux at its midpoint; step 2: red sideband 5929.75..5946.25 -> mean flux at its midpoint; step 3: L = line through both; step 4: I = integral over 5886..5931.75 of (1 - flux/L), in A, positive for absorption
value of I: 1.2 A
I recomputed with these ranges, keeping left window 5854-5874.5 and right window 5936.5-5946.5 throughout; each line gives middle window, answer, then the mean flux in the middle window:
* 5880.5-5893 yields 1.1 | 5.78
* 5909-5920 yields 0.1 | 6.29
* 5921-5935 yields -0.4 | 6.59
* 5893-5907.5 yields 0.7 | 6.01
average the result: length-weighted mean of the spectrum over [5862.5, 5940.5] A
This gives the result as 6.23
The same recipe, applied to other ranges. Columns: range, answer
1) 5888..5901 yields 5.77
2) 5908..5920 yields 6.28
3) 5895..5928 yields 6.27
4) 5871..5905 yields 6.02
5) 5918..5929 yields 6.56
